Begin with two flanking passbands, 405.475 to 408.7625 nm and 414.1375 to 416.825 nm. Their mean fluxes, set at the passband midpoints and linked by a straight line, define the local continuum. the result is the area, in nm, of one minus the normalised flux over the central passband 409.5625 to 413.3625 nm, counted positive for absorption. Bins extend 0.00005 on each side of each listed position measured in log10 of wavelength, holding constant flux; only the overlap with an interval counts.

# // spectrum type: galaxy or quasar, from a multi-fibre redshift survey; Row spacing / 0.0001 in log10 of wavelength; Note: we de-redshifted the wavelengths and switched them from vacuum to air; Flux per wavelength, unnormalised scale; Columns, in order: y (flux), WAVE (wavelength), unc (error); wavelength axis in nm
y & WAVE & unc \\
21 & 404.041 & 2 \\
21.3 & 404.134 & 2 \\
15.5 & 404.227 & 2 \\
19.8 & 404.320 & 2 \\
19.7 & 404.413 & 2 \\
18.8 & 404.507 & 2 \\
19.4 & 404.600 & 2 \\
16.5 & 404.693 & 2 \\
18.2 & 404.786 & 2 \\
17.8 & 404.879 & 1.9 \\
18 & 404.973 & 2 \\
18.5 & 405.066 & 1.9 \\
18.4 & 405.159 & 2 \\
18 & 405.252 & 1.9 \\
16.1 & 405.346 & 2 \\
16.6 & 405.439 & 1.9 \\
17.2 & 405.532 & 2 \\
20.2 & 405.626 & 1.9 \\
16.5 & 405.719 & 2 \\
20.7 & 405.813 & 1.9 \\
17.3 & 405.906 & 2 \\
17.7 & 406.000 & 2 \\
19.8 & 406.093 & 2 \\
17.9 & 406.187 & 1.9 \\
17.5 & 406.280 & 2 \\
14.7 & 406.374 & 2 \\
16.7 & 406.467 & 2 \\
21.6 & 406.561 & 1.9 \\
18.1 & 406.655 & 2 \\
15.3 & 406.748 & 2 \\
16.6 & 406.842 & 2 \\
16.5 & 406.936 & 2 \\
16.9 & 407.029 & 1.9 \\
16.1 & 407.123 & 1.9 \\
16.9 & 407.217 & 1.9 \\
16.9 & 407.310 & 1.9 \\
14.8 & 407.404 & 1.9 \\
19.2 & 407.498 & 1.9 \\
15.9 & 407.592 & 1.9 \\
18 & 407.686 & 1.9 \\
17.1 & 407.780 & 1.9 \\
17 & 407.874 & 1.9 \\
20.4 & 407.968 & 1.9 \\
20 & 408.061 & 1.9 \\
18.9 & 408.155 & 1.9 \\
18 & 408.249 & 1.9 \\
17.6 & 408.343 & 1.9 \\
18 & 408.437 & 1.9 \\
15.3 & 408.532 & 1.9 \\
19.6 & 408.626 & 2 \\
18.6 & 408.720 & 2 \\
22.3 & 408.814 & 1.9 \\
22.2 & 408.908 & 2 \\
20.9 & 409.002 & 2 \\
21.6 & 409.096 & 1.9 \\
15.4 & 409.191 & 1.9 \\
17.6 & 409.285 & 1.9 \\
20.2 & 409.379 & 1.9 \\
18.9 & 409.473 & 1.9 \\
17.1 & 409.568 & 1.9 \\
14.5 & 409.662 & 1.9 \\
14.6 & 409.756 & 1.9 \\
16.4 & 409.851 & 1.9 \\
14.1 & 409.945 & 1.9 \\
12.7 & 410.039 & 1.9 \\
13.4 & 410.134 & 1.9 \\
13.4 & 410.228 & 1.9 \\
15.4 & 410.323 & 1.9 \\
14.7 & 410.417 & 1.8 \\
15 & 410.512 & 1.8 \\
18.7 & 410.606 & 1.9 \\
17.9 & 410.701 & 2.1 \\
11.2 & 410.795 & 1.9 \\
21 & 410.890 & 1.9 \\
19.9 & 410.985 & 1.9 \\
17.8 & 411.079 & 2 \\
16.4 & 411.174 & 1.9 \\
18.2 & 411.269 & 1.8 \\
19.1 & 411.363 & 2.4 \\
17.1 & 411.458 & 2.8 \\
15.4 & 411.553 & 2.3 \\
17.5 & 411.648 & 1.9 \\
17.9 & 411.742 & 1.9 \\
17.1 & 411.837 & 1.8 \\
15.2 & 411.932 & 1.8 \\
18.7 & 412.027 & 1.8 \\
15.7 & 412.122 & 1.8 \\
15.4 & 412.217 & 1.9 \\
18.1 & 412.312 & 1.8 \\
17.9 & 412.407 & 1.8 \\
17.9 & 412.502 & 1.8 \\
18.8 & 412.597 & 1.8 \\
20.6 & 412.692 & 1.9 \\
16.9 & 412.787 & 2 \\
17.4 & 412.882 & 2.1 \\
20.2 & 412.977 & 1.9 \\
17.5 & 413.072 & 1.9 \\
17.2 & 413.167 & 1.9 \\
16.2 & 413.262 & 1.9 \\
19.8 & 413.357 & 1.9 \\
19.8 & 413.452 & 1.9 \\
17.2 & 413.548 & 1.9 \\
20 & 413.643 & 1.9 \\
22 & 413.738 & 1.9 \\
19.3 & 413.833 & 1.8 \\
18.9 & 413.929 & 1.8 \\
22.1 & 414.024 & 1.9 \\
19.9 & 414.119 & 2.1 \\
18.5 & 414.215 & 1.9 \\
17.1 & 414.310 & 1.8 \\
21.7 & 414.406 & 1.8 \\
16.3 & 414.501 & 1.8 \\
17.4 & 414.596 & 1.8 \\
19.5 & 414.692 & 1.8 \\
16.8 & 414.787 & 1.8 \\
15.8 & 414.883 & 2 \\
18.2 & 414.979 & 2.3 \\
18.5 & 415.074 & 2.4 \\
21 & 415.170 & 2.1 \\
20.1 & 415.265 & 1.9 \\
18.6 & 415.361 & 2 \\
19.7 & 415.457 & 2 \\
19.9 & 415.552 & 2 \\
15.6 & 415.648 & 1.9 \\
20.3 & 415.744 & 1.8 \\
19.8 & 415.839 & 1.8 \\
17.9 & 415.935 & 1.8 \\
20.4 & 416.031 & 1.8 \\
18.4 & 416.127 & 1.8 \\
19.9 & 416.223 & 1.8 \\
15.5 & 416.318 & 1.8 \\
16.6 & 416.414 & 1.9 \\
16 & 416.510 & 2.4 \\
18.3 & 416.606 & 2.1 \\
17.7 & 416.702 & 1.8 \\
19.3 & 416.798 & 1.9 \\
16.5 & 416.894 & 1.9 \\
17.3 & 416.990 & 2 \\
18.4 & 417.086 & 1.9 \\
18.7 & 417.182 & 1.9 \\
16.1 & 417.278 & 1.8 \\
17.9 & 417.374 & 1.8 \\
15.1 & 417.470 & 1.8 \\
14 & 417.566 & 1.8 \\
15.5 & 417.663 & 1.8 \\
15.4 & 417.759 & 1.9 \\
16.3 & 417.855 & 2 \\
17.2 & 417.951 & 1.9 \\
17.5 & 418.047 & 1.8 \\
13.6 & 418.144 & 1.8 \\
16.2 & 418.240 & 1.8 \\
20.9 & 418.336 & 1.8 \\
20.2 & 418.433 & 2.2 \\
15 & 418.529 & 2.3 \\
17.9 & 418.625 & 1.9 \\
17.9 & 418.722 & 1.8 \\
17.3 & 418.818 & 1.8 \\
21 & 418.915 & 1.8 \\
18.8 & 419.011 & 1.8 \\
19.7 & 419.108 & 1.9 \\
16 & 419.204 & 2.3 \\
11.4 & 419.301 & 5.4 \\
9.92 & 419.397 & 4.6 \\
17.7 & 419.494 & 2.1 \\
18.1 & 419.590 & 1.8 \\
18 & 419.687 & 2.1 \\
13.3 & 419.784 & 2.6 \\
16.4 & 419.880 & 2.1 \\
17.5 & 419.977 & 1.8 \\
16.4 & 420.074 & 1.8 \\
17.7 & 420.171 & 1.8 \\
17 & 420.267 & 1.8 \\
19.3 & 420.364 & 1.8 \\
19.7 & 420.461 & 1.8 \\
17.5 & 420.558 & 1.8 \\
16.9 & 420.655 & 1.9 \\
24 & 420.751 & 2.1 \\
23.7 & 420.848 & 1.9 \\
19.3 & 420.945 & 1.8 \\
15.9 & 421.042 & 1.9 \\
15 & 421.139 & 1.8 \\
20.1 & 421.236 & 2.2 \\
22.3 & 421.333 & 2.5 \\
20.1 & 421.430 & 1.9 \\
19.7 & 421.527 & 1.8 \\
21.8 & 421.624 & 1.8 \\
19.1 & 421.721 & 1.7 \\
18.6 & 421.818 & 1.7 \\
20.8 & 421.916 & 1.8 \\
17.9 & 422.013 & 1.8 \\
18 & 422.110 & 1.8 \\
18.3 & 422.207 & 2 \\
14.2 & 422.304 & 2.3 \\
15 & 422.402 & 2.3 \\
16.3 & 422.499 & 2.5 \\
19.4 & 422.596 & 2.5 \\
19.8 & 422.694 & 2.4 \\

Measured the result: 0.266 nm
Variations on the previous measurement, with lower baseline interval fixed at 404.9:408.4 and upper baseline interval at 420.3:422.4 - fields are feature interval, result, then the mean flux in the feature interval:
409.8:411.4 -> 0.17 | 16.2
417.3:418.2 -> 0.14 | 15.8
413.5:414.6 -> -0.05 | 19.3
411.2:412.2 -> 0.06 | 17.1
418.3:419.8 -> 0.14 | 17.1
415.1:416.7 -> -0.01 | 18.6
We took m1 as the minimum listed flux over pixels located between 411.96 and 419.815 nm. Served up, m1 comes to 9.92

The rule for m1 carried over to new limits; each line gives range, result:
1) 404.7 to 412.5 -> 11.2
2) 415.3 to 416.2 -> 15.6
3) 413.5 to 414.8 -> 16.3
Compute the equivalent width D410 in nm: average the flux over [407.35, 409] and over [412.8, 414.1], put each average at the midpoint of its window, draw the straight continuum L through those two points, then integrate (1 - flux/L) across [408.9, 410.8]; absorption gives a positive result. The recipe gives 0.22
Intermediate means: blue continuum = 18.5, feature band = 16.5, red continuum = 19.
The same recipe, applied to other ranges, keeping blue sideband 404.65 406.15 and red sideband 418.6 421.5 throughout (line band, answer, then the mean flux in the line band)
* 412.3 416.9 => -0.17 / 18.6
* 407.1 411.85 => 0.16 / 17.3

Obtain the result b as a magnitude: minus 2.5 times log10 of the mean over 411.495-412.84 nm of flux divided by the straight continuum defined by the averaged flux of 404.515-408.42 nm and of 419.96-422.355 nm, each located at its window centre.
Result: 0.05 mag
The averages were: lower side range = 17.7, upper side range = 18.8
